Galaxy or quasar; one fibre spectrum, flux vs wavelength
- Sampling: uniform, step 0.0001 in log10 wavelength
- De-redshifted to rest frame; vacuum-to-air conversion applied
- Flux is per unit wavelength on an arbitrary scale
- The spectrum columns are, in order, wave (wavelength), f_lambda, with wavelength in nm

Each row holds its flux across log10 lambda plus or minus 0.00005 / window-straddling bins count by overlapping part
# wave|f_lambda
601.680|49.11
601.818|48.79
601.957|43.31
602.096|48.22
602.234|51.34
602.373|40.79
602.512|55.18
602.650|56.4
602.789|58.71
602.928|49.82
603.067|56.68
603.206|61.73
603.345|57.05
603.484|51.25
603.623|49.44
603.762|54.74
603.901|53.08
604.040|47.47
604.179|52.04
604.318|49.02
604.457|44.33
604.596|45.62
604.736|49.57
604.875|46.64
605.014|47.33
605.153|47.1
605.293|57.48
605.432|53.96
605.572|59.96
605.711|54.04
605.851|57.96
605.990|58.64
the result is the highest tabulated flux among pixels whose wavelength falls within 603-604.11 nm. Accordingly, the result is 61.73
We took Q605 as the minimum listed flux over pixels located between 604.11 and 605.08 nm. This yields 44.33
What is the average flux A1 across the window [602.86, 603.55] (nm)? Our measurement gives 55.3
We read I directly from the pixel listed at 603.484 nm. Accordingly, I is 51.25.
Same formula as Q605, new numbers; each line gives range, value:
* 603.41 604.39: 47.47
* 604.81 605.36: 46.64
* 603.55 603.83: 49.44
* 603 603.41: 56.68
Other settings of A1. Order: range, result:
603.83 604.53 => 49.2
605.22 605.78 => 56.3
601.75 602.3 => 47.9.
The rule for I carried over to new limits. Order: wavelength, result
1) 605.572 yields 59.96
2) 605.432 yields 53.96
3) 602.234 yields 51.34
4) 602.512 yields 55.18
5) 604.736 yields 49.57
